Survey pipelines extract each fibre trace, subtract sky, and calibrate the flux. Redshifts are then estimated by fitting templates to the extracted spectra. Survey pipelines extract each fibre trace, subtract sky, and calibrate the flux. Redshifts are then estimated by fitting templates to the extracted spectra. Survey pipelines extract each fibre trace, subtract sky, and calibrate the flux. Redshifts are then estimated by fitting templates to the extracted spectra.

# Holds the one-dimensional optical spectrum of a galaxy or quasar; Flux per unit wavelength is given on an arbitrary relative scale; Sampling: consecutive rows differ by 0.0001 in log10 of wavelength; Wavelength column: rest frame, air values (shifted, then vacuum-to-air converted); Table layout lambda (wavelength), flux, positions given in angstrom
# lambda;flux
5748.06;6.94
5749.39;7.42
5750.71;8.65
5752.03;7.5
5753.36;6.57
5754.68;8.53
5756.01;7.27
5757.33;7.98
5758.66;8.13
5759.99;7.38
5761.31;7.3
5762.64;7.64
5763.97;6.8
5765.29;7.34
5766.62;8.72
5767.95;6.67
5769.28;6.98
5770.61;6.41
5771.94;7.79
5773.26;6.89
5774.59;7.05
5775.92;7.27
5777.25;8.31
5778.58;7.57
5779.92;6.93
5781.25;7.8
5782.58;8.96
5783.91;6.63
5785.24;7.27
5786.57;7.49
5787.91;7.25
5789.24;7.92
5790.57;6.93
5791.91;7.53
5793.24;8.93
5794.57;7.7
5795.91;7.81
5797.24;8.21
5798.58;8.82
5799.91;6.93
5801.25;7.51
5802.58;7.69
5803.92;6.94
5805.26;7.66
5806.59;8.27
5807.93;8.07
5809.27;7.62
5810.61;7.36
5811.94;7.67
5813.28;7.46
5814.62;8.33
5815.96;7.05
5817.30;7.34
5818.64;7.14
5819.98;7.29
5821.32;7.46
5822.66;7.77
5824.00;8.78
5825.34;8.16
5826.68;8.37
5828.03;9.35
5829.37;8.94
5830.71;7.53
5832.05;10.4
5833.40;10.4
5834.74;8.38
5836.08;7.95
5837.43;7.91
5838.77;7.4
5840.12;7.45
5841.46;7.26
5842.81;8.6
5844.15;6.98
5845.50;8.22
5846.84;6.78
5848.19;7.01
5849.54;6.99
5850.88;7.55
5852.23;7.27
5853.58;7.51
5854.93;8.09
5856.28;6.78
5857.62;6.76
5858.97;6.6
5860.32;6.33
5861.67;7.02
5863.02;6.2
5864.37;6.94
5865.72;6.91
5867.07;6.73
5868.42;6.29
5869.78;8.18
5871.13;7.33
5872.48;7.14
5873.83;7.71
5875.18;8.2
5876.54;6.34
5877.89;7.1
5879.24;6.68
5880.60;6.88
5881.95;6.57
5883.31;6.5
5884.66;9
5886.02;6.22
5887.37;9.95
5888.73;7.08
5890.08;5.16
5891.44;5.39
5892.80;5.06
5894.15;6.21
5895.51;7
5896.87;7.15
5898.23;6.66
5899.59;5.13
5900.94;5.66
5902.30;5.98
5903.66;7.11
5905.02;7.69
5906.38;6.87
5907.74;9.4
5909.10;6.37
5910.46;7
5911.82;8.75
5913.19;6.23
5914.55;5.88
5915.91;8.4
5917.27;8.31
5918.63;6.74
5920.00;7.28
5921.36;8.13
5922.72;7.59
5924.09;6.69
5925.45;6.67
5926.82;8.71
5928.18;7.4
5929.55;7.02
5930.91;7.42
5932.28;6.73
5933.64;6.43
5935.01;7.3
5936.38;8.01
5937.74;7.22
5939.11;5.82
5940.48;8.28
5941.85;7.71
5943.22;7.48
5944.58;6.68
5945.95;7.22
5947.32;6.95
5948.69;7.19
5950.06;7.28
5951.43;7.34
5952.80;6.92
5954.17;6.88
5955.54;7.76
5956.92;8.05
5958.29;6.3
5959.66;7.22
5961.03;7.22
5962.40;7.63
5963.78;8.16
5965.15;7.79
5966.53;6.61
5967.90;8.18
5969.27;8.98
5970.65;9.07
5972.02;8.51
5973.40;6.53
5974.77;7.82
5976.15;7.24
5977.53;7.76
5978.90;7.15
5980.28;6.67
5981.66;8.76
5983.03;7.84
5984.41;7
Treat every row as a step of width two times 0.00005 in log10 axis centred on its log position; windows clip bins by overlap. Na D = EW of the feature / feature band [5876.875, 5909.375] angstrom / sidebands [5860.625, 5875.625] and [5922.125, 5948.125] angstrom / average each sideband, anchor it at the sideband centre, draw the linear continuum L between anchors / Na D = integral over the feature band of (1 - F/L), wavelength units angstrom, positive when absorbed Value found 1.7 angstrom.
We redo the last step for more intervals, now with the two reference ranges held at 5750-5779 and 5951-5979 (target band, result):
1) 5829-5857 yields -1.2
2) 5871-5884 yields 0.9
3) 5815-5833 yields -1.5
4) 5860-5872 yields 1.0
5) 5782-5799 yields -0.6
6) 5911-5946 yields 1.2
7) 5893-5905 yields 1.9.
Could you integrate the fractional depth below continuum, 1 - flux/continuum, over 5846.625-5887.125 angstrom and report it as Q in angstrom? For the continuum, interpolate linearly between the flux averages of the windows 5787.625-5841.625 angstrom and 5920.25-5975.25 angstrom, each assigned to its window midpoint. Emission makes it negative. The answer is 3.4 angstrom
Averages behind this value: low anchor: 7.94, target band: 7.09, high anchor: 7.42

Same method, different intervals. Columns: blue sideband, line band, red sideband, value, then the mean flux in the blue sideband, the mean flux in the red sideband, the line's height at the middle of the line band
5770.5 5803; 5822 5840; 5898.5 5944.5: -2.6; 7.61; 7.18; 7.47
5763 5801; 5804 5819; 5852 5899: -0.6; 7.53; 6.93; 7.34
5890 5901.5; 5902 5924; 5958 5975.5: -3.3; 5.98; 7.73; 6.4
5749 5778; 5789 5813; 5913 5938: -1.0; 7.48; 7.3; 7.44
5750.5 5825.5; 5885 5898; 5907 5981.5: 1.4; 7.59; 7.42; 7.48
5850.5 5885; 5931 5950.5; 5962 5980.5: 1.0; 7.08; 7.75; 7.55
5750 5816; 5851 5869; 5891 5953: 1.0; 7.6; 7.06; 7.3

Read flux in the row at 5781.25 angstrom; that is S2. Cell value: 7.8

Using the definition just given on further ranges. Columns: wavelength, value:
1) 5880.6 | 6.88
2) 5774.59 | 7.05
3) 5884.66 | 9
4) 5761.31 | 7.3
